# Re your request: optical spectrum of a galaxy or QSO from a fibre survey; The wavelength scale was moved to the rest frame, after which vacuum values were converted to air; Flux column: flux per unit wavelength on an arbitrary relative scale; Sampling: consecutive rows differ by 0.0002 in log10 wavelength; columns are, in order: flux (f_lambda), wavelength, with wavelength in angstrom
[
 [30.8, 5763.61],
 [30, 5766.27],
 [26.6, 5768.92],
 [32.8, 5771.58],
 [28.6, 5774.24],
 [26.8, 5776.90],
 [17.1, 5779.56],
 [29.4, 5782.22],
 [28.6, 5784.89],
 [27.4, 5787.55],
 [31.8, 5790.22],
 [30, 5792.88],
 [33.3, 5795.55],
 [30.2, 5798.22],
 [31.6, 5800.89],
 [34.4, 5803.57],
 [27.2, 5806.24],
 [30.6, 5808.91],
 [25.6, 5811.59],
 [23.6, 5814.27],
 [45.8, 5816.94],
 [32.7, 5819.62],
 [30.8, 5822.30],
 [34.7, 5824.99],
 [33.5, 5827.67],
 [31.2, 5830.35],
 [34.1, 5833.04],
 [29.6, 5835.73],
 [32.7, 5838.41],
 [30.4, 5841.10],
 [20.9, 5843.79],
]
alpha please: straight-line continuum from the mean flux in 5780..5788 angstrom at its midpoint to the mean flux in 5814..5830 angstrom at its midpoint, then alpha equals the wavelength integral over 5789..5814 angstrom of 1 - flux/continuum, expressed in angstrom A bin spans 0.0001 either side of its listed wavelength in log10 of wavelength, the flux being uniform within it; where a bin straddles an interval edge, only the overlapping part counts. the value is 0.07 angstrom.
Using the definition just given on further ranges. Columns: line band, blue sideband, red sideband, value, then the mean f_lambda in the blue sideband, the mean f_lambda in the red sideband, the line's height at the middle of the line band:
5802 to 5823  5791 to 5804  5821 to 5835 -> 0.56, 31.7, 32.7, 32.2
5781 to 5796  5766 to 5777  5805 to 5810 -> -0.47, 29.1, 28.9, 29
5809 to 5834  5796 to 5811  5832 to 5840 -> -0.71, 30.7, 32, 31.4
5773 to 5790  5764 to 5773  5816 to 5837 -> 2.27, 29.9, 33.8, 30.8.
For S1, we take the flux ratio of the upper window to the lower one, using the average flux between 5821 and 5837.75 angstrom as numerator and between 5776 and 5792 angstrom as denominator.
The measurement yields 1.20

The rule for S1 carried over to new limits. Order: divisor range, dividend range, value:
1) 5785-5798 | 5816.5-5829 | 1.14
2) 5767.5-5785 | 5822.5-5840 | 1.20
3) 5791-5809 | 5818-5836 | 1.05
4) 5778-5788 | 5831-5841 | 1.25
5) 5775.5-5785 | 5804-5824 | 1.24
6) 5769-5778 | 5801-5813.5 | 1.01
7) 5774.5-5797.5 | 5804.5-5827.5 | 1.12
